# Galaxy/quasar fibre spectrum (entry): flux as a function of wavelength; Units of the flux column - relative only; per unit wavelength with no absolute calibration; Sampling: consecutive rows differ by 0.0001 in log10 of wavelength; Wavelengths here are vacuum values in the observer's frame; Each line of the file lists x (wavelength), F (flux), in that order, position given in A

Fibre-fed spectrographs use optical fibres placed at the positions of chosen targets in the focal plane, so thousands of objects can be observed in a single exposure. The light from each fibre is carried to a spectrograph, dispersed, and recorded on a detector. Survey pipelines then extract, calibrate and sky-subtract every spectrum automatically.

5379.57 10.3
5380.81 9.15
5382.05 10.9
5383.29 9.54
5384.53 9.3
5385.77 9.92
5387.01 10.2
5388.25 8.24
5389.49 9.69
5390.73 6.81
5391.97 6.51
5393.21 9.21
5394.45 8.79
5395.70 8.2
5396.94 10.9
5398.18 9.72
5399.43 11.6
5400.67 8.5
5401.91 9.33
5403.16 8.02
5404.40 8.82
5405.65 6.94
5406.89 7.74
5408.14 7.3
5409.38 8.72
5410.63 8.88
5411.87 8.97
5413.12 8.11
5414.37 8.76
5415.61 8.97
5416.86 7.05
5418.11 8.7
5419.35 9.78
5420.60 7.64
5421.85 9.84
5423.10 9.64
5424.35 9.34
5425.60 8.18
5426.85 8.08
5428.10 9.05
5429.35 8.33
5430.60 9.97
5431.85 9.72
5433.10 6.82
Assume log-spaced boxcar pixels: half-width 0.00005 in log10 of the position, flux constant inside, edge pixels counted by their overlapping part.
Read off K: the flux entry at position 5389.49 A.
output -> 9.69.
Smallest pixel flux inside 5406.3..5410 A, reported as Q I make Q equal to 7.3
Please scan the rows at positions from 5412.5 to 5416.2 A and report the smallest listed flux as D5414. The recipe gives 8.11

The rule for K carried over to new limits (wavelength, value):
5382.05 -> 10.9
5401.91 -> 9.33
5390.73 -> 6.81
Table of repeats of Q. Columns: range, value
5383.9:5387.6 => 9.3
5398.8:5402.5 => 8.5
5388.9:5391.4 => 6.81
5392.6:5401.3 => 8.2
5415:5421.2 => 7.05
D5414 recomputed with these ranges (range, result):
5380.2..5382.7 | 9.15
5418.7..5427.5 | 7.64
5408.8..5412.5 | 8.72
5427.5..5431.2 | 8.33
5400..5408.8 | 6.94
